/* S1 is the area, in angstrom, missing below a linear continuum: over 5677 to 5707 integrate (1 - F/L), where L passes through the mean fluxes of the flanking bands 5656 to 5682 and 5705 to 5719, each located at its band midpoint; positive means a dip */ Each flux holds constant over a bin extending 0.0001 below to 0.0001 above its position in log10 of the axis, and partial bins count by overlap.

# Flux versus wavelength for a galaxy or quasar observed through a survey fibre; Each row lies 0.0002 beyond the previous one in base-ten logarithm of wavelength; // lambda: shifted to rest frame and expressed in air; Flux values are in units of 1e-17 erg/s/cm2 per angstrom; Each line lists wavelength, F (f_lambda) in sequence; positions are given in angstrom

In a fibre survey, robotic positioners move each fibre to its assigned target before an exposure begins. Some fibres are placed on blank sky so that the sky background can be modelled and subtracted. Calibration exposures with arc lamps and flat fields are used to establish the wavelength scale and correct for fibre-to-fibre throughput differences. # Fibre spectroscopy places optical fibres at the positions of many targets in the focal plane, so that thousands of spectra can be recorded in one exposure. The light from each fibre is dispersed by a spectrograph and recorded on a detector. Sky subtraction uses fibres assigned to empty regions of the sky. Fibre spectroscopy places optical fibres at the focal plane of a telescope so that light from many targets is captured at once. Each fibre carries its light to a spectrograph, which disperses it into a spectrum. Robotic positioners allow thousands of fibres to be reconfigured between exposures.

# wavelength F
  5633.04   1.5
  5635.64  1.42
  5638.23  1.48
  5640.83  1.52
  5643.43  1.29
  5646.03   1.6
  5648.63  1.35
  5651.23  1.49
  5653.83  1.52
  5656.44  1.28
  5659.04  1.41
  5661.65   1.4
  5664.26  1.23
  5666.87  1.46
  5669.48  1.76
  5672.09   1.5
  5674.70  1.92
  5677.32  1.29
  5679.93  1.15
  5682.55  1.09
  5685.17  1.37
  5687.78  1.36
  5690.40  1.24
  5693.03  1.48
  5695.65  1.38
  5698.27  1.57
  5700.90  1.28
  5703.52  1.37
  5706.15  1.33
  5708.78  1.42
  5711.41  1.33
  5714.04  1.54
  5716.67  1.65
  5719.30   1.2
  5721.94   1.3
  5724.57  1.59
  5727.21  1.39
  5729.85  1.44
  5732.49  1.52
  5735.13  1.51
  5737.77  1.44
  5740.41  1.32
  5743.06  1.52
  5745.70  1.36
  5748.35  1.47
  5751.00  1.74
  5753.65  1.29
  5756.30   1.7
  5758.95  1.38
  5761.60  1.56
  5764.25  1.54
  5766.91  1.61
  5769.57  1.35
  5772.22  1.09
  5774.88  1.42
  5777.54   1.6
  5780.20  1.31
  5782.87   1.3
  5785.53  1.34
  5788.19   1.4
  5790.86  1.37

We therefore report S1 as 2.3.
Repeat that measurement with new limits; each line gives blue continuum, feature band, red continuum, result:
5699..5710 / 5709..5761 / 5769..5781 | -3.79 angstrom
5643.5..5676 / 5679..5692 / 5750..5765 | 2.15 angstrom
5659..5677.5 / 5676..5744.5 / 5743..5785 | 4.46 angstrom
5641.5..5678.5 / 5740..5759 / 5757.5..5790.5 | -0.87 angstrom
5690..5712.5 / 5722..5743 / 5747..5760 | 0.16 angstrom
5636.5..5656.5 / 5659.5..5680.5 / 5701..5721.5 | -0.62 angstrom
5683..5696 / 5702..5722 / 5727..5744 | 0.01 angstrom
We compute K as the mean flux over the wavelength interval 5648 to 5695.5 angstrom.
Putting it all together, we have 1.41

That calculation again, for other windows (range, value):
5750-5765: 1.53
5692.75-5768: 1.46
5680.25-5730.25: 1.38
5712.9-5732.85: 1.45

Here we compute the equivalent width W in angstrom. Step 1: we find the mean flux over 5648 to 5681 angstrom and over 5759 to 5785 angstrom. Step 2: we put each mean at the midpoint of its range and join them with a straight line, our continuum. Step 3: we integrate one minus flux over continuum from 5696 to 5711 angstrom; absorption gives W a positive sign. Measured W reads 0.49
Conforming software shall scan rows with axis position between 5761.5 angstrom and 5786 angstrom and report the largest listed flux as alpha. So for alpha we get 1.61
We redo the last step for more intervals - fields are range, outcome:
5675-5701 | 1.57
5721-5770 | 1.74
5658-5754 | 1.92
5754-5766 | 1.7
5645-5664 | 1.6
